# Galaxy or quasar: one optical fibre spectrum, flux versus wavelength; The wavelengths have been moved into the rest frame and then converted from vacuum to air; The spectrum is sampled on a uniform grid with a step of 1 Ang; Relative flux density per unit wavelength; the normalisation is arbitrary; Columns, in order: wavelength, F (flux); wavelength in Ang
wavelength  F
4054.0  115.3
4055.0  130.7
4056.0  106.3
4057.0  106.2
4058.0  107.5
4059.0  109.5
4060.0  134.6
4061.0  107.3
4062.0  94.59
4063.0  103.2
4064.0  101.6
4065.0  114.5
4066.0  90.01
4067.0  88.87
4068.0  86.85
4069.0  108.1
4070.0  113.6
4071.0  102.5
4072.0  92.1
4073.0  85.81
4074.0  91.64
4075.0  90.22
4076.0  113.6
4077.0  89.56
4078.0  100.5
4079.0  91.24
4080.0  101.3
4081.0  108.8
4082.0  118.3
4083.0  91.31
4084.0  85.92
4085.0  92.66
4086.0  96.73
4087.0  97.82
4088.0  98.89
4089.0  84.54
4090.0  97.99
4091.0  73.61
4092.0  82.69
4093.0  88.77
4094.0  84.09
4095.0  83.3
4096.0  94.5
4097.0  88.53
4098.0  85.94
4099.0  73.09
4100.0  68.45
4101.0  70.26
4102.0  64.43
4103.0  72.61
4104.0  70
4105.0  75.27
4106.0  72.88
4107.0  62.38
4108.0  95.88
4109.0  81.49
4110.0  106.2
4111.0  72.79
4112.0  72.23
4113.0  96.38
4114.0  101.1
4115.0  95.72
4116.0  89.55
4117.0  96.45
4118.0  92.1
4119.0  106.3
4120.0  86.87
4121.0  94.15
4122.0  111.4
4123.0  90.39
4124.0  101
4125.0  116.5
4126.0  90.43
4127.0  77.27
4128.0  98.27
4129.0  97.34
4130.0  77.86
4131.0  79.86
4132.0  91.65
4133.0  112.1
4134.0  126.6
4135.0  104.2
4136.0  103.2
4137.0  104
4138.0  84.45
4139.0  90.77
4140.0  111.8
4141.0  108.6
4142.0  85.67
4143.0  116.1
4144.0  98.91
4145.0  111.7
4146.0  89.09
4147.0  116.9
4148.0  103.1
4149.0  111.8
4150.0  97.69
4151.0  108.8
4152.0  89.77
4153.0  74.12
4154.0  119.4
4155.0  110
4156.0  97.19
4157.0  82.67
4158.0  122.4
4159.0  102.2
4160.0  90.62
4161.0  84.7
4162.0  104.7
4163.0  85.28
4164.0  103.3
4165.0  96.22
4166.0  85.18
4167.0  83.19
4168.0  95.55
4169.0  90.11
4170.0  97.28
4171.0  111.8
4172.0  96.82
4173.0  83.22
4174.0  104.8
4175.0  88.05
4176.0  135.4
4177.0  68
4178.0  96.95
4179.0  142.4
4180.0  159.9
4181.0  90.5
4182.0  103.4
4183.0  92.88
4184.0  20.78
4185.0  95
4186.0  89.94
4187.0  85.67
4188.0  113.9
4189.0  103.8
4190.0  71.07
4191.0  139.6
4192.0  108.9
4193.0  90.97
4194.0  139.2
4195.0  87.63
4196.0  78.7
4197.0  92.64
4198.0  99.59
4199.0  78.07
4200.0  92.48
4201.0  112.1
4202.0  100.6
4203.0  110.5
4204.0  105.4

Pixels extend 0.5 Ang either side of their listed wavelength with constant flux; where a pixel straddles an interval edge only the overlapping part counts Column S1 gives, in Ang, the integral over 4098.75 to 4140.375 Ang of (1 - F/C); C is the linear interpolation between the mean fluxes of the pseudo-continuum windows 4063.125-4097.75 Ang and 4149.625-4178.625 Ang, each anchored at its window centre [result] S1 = 2.5 Ang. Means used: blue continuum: 95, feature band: 90.2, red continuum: 96.9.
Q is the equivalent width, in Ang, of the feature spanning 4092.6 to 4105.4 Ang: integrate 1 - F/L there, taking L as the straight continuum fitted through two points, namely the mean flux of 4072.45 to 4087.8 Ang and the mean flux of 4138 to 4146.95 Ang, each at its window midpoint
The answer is 2.6 Ang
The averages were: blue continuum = 97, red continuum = 101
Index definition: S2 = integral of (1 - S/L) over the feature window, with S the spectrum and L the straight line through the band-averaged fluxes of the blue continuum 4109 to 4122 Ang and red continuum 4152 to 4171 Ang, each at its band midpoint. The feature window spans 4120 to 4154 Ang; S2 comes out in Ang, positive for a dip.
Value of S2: -1.8 Ang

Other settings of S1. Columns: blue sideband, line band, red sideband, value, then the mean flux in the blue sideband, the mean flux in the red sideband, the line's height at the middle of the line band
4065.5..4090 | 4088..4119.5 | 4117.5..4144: 4.4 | 96.7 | 98.4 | 97.6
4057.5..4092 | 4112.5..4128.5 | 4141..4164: 0.5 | 98.7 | 100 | 99.7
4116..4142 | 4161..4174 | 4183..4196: 0.2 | 97.7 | 94.8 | 95.9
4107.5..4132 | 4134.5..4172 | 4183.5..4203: -2.1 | 92.8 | 95.2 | 93.9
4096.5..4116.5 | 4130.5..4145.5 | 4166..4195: -2.2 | 80.8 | 99.5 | 88.7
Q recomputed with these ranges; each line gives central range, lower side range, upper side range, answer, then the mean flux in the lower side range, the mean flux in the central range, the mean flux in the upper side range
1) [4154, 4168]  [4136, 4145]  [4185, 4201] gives 0.44 Ang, 101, 96.8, 98.5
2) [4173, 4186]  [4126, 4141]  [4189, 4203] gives 0.05 Ang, 97.3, 98.8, 99.9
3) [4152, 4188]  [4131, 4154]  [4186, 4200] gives 1.11 Ang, 102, 97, 98.6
